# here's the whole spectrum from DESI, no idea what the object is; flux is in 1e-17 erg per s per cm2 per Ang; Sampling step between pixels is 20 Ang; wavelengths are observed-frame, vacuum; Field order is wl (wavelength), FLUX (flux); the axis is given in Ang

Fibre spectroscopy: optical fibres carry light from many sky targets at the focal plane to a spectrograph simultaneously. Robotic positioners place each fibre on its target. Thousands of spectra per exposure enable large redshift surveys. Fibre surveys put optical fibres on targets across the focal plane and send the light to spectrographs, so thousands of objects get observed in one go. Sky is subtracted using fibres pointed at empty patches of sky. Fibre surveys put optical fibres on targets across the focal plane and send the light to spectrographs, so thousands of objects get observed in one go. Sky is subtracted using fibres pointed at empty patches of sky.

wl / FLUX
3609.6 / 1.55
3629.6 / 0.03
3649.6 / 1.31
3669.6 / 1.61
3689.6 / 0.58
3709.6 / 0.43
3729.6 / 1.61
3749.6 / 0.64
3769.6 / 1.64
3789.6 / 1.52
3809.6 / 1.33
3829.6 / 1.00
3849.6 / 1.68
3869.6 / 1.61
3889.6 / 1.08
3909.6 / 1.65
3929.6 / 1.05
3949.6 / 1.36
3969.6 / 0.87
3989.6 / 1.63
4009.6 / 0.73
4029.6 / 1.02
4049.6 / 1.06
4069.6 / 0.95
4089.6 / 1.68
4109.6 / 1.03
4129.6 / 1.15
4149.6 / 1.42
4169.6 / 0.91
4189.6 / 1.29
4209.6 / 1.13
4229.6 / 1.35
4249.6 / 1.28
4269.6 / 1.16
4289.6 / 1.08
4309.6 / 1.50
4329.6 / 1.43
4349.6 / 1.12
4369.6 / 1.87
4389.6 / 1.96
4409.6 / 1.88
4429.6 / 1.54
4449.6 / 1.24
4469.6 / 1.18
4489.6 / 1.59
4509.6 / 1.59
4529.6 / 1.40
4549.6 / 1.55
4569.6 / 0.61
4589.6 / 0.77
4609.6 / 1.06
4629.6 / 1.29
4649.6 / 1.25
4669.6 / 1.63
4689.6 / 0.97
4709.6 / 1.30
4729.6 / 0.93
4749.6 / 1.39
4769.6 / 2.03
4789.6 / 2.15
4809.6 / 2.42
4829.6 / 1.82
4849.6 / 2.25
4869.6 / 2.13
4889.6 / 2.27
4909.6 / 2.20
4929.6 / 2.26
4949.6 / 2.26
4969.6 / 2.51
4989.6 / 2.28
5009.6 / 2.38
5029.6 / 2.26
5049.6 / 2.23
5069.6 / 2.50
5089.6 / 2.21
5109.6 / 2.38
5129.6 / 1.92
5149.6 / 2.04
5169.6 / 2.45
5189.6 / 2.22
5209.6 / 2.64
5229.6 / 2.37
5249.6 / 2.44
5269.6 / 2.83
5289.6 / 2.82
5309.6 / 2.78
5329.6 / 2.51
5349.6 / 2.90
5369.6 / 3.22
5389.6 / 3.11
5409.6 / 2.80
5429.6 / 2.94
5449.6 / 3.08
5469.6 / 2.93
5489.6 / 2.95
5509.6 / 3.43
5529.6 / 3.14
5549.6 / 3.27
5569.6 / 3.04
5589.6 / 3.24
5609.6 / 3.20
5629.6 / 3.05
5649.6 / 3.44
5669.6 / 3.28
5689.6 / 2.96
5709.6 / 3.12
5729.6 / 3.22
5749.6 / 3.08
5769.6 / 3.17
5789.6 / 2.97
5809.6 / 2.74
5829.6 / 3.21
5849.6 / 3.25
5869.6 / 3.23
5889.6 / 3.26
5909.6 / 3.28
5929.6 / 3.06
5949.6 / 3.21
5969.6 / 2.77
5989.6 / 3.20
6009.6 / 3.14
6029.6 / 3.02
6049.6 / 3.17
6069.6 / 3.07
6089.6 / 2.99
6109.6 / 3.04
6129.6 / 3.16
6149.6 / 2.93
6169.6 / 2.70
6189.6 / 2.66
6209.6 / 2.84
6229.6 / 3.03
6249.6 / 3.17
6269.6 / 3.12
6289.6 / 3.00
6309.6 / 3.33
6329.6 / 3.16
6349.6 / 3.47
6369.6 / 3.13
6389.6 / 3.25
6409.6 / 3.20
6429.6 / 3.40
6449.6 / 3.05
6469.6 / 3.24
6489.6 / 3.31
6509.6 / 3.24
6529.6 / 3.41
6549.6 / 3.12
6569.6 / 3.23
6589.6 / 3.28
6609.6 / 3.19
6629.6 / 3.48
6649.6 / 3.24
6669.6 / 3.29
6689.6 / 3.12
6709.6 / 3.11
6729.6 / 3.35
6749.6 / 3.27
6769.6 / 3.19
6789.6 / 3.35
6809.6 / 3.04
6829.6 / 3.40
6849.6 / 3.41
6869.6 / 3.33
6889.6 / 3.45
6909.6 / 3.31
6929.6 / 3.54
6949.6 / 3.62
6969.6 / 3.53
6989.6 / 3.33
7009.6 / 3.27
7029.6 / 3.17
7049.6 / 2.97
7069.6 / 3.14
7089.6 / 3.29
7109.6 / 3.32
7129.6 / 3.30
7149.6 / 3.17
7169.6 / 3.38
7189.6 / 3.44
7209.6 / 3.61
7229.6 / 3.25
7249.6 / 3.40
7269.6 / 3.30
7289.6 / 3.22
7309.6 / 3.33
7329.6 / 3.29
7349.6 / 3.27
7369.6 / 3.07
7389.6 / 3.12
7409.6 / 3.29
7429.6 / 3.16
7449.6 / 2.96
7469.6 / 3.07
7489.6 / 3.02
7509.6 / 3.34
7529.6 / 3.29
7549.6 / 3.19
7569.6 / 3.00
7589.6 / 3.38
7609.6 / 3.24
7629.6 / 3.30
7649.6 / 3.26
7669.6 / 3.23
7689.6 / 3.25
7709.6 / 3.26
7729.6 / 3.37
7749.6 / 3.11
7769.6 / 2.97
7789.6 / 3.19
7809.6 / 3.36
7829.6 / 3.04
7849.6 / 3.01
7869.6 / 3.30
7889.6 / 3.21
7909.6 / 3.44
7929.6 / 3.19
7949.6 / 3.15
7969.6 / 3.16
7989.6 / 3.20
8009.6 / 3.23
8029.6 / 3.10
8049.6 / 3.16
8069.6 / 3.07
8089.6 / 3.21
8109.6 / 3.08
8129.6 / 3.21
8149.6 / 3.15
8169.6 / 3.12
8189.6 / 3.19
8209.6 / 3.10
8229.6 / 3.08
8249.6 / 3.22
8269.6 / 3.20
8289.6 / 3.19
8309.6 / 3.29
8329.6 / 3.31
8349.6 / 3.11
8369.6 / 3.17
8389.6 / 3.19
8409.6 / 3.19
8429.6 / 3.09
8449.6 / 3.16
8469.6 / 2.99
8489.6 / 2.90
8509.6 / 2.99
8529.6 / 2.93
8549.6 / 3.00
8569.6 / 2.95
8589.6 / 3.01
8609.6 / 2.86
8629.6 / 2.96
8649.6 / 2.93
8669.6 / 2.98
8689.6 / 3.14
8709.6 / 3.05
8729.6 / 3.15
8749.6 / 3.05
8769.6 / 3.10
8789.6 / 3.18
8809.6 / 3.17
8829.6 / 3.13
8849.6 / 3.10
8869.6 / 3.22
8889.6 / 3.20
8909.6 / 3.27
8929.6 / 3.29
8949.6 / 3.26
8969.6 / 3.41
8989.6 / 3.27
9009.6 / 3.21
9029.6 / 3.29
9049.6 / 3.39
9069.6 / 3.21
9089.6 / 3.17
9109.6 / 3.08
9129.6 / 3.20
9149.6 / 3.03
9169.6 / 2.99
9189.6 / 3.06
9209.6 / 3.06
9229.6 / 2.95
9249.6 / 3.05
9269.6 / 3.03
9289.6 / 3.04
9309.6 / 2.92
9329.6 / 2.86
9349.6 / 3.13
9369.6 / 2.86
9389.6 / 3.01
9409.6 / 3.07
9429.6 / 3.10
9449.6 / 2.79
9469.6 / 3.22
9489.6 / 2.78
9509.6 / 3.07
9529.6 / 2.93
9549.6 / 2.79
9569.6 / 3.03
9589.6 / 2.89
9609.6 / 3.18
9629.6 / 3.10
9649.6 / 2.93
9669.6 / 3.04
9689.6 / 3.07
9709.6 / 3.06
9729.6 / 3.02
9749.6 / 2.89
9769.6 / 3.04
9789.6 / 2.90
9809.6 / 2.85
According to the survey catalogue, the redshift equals 0.19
